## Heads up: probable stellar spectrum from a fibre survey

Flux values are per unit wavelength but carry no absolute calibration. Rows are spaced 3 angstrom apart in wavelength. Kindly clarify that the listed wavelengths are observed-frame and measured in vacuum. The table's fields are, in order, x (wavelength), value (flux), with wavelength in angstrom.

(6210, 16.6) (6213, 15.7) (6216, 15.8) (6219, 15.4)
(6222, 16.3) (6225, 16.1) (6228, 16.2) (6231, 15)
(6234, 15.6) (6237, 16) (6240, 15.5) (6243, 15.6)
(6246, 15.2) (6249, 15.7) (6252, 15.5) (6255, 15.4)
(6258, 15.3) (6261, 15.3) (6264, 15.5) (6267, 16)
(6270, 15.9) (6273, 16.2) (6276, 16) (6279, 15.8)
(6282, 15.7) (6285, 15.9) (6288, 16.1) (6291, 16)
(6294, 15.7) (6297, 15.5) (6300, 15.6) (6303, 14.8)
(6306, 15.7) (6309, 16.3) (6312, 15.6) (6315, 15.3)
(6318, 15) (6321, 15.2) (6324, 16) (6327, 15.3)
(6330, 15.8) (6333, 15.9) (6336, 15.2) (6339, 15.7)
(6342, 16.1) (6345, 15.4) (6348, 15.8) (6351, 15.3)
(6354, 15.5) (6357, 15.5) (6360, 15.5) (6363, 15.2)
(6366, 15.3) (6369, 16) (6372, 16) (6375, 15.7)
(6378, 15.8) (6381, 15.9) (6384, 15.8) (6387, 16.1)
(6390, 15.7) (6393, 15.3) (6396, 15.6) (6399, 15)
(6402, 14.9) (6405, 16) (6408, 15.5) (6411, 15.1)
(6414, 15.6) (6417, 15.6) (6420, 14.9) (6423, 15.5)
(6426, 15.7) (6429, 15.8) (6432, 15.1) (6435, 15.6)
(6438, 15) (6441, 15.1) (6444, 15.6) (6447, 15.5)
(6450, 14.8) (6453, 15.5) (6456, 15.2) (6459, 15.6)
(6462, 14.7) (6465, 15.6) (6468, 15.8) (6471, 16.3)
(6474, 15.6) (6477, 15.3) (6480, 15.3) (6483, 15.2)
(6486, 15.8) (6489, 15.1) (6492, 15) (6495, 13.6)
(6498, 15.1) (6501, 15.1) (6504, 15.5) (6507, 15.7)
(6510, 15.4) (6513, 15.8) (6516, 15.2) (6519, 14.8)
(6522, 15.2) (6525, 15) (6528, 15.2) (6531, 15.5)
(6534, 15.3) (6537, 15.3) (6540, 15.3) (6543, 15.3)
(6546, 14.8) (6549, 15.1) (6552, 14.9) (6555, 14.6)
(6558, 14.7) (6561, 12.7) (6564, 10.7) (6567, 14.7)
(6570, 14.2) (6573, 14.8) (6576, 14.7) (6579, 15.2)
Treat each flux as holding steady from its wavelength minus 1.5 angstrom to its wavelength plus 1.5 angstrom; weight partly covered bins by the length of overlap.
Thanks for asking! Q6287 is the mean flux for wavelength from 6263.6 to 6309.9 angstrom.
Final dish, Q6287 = 15.8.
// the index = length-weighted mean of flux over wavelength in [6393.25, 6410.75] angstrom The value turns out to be 15.4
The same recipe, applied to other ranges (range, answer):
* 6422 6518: 15.3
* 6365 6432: 15.6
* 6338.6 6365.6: 15.5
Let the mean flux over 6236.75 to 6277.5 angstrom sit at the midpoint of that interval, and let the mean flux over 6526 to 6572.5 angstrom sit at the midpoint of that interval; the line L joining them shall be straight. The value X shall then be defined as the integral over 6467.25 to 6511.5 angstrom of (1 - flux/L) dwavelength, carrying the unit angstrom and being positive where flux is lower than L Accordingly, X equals -1.6 angstrom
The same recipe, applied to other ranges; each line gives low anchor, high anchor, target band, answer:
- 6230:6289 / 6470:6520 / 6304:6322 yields 0.1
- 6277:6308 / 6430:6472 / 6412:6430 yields -0.1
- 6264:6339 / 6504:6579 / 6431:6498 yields -0.9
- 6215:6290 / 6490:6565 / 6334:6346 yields -0.1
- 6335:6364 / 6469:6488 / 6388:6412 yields 0.2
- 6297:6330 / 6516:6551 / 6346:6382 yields -0.5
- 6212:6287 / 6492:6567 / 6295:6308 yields 0.1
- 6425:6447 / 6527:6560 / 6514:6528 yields 0.0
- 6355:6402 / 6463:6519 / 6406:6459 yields 0.3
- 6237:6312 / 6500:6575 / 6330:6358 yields -0.3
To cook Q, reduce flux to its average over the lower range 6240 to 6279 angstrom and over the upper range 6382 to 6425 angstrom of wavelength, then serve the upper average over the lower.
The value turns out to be 0.99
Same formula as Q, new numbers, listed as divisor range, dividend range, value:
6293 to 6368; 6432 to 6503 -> 0.98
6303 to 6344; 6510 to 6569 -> 0.95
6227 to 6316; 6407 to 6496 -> 0.98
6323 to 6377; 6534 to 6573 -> 0.92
